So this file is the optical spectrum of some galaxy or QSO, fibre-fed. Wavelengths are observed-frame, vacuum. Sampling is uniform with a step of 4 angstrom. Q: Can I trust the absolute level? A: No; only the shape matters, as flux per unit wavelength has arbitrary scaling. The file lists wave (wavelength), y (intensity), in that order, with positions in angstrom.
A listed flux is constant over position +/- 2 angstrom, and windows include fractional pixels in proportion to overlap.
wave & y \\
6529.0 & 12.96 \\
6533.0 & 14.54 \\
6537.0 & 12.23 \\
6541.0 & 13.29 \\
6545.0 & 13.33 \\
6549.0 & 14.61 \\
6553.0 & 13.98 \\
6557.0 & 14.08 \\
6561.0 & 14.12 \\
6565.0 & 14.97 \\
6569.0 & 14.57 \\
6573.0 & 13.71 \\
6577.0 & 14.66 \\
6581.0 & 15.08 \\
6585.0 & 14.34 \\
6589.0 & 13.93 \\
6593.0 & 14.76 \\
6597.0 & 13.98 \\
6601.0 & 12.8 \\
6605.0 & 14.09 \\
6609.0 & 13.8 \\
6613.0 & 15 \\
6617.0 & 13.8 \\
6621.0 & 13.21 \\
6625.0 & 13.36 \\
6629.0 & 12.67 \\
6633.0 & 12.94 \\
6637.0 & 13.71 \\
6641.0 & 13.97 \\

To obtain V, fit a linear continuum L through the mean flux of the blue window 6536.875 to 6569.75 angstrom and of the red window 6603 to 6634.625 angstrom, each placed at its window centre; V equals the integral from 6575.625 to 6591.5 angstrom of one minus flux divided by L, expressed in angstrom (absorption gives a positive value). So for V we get -0.8 angstrom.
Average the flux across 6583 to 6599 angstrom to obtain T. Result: 14.3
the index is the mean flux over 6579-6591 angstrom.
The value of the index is 14.5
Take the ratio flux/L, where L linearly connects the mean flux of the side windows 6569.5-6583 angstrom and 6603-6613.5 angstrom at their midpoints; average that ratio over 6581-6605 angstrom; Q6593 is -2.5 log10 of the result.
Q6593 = 0.02 mag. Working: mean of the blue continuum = 14.5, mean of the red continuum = 14.2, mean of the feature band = 14.1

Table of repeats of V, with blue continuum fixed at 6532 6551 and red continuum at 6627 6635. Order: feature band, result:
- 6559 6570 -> -0.98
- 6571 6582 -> -0.97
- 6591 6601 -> -0.73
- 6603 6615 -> -1.21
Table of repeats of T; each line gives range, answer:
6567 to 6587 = 14.5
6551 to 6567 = 14.3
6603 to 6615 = 14.3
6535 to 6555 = 13.5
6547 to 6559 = 14.2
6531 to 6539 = 13.4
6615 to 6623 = 13.5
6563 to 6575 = 14.4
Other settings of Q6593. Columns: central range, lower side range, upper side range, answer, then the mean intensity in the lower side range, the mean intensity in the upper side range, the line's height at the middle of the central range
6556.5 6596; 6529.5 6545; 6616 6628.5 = -0.086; 13.3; 13.3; 13.3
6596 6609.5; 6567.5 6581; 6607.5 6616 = 0.058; 14.4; 14.4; 14.4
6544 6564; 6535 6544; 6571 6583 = -0.051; 12.8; 14.5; 13.5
